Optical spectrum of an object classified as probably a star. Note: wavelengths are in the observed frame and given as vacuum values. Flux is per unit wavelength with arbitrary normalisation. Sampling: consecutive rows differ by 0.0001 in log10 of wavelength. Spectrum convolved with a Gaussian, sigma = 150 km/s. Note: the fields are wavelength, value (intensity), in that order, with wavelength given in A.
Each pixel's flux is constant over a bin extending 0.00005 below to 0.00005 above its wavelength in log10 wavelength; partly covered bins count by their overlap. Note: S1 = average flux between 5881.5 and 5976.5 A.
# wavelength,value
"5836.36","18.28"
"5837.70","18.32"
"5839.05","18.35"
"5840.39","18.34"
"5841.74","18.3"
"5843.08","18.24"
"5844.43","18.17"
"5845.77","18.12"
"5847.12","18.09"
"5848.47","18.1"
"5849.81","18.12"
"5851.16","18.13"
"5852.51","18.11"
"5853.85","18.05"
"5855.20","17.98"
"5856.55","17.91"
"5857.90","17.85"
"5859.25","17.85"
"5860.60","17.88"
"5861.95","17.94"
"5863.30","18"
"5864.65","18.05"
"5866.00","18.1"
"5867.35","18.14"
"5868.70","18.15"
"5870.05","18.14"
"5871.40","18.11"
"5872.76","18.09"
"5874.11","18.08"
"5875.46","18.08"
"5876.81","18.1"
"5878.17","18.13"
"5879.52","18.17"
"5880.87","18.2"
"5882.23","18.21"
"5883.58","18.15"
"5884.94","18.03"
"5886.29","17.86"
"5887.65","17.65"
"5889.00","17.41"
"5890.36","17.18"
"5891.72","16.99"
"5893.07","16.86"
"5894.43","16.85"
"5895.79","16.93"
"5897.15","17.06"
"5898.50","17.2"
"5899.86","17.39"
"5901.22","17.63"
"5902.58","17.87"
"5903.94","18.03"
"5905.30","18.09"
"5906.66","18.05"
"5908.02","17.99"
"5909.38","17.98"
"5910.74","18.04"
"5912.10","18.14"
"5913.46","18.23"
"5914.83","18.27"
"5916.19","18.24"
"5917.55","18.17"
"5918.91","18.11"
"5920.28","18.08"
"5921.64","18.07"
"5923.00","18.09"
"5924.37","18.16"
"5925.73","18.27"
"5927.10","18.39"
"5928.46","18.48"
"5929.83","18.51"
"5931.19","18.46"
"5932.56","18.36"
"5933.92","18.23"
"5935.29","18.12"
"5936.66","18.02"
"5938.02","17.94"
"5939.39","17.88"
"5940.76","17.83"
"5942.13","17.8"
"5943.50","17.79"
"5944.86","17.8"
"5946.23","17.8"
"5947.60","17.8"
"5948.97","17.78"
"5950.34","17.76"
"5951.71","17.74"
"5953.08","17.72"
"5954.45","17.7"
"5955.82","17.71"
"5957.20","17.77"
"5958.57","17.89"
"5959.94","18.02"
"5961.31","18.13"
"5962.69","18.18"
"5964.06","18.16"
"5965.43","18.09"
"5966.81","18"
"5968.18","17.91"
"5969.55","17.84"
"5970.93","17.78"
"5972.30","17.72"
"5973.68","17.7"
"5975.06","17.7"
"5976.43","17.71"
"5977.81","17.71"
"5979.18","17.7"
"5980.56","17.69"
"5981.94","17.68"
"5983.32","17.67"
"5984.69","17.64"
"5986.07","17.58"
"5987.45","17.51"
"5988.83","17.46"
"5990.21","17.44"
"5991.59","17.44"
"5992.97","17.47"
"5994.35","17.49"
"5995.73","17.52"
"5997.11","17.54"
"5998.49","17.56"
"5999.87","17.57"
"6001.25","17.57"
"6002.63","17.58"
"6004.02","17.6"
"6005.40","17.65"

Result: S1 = 17.9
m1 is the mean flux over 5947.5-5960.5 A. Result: 17.8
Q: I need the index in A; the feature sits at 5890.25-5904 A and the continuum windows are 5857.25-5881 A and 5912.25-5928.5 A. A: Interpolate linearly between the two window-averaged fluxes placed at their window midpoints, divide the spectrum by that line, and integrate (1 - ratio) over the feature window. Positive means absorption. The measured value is 0.7 A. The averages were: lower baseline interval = 18.1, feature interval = 17.2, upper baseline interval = 18.2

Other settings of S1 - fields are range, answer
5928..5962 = 18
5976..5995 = 17.6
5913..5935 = 18.3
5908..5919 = 18.1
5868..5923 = 17.9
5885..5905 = 17.4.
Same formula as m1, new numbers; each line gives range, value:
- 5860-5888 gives 18.1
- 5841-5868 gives 18.1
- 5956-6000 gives 17.7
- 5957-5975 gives 17.9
